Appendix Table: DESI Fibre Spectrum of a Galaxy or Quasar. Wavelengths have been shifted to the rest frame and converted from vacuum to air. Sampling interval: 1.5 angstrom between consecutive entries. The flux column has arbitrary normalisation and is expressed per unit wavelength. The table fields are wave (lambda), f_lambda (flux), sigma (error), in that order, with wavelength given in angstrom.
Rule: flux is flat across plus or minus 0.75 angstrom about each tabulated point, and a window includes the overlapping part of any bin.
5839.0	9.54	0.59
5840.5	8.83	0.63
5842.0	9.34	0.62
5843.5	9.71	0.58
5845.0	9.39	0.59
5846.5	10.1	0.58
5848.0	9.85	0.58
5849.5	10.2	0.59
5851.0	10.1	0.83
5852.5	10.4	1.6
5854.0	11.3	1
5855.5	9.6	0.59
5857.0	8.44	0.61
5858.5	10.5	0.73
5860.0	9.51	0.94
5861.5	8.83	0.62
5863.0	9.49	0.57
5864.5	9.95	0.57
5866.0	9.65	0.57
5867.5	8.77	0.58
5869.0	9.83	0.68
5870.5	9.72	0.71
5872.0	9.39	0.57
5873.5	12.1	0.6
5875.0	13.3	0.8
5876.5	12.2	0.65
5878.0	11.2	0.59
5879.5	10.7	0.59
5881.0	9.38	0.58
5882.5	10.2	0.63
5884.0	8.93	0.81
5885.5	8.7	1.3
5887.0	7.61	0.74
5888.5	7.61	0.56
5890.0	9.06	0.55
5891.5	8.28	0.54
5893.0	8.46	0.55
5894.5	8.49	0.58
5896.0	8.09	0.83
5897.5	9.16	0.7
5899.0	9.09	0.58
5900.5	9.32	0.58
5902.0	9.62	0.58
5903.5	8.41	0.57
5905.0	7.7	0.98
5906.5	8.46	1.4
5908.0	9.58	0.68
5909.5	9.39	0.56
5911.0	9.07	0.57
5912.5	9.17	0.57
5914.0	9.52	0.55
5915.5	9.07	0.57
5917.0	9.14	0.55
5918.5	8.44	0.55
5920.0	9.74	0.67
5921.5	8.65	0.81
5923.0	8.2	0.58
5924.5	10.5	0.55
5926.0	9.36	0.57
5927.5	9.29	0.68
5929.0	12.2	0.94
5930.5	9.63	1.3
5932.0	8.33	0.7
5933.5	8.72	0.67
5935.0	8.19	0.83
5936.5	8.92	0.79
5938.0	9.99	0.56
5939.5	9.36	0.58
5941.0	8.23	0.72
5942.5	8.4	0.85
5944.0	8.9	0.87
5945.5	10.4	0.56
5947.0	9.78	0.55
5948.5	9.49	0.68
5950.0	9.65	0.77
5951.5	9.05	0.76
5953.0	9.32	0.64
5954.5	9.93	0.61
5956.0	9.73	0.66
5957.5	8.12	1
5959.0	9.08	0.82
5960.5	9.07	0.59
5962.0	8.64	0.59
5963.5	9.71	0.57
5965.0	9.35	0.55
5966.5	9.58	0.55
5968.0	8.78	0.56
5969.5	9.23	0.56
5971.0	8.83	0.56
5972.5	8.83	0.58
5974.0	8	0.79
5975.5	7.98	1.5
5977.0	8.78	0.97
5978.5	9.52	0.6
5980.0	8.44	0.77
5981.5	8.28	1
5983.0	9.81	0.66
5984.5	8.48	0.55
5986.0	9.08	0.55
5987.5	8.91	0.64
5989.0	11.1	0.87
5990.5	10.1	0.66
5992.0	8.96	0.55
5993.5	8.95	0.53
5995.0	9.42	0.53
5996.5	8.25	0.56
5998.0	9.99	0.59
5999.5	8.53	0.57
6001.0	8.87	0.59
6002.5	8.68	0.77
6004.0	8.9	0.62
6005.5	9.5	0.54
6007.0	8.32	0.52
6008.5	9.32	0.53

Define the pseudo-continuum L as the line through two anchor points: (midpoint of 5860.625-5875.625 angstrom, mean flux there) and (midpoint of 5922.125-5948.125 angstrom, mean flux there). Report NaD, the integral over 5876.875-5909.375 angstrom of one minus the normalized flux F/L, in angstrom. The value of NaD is 2.63 angstrom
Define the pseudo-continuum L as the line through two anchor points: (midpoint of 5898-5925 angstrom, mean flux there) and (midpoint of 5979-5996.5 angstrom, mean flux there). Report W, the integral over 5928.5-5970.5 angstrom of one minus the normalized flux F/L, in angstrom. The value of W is -0.6 angstrom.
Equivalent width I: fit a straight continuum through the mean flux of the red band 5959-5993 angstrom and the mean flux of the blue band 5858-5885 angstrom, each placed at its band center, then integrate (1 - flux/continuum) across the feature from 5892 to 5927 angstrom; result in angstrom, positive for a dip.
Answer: 2.8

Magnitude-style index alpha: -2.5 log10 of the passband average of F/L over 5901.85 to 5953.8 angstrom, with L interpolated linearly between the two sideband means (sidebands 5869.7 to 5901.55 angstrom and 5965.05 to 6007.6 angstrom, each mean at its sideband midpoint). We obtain 0.02 mag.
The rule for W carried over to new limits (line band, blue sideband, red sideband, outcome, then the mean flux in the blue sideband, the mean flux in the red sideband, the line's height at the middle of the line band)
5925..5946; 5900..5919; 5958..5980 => -0.7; 8.99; 8.93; 8.97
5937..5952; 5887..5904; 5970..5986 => -1.1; 8.65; 8.72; 8.69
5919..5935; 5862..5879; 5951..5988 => 0.4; 10.5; 8.98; 9.63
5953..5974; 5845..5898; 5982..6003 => 0.5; 9.69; 9.22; 9.33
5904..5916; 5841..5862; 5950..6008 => 0.6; 9.8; 9.06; 9.47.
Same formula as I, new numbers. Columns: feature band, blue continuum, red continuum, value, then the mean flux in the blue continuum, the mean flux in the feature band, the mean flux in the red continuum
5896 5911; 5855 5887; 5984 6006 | 1.3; 9.97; 8.93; 9.19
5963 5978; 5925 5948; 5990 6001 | 0.5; 9.33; 8.9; 9.13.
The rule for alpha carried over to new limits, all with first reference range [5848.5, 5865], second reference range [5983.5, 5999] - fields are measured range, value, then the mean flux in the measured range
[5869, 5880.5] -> -0.138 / 11.1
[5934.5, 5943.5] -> 0.077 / 8.87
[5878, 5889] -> 0.062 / 9.2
